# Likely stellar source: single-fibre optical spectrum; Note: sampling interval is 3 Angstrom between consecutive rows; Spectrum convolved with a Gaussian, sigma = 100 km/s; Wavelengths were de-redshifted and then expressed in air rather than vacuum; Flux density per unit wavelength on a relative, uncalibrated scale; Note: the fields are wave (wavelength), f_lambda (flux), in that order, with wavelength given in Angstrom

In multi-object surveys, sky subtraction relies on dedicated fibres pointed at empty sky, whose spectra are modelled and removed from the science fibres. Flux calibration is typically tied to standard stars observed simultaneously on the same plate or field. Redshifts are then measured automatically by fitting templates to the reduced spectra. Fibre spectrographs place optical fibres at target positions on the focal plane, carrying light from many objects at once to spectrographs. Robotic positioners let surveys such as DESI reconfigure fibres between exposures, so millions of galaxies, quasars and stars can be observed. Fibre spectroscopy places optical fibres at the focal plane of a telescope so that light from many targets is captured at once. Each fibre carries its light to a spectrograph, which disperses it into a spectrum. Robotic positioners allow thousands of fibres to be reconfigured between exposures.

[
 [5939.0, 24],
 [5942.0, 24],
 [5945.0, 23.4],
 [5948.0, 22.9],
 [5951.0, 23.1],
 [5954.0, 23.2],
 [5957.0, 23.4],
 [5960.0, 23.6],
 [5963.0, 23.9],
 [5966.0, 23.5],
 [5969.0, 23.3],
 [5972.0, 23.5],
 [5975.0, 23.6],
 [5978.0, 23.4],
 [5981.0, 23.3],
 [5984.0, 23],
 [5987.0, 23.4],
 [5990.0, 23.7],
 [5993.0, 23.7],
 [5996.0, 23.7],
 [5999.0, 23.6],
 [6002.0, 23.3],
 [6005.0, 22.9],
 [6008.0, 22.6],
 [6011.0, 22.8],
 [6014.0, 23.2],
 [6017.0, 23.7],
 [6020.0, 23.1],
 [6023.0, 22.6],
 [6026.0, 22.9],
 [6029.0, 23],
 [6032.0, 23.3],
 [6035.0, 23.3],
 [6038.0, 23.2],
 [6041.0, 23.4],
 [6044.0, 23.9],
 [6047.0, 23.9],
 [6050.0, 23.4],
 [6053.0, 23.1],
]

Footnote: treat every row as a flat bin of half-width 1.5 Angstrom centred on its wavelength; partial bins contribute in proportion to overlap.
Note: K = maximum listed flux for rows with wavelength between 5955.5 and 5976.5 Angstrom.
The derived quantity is 23.9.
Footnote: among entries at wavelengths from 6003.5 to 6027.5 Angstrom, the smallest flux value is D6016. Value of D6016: 22.6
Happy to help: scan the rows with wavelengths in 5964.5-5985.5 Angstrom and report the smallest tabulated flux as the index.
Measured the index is 23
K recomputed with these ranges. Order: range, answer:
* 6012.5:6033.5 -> 23.7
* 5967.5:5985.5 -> 23.6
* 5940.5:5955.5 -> 24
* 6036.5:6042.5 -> 23.4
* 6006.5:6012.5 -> 22.8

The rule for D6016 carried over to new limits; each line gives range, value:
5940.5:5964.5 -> 22.9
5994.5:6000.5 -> 23.6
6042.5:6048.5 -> 23.9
